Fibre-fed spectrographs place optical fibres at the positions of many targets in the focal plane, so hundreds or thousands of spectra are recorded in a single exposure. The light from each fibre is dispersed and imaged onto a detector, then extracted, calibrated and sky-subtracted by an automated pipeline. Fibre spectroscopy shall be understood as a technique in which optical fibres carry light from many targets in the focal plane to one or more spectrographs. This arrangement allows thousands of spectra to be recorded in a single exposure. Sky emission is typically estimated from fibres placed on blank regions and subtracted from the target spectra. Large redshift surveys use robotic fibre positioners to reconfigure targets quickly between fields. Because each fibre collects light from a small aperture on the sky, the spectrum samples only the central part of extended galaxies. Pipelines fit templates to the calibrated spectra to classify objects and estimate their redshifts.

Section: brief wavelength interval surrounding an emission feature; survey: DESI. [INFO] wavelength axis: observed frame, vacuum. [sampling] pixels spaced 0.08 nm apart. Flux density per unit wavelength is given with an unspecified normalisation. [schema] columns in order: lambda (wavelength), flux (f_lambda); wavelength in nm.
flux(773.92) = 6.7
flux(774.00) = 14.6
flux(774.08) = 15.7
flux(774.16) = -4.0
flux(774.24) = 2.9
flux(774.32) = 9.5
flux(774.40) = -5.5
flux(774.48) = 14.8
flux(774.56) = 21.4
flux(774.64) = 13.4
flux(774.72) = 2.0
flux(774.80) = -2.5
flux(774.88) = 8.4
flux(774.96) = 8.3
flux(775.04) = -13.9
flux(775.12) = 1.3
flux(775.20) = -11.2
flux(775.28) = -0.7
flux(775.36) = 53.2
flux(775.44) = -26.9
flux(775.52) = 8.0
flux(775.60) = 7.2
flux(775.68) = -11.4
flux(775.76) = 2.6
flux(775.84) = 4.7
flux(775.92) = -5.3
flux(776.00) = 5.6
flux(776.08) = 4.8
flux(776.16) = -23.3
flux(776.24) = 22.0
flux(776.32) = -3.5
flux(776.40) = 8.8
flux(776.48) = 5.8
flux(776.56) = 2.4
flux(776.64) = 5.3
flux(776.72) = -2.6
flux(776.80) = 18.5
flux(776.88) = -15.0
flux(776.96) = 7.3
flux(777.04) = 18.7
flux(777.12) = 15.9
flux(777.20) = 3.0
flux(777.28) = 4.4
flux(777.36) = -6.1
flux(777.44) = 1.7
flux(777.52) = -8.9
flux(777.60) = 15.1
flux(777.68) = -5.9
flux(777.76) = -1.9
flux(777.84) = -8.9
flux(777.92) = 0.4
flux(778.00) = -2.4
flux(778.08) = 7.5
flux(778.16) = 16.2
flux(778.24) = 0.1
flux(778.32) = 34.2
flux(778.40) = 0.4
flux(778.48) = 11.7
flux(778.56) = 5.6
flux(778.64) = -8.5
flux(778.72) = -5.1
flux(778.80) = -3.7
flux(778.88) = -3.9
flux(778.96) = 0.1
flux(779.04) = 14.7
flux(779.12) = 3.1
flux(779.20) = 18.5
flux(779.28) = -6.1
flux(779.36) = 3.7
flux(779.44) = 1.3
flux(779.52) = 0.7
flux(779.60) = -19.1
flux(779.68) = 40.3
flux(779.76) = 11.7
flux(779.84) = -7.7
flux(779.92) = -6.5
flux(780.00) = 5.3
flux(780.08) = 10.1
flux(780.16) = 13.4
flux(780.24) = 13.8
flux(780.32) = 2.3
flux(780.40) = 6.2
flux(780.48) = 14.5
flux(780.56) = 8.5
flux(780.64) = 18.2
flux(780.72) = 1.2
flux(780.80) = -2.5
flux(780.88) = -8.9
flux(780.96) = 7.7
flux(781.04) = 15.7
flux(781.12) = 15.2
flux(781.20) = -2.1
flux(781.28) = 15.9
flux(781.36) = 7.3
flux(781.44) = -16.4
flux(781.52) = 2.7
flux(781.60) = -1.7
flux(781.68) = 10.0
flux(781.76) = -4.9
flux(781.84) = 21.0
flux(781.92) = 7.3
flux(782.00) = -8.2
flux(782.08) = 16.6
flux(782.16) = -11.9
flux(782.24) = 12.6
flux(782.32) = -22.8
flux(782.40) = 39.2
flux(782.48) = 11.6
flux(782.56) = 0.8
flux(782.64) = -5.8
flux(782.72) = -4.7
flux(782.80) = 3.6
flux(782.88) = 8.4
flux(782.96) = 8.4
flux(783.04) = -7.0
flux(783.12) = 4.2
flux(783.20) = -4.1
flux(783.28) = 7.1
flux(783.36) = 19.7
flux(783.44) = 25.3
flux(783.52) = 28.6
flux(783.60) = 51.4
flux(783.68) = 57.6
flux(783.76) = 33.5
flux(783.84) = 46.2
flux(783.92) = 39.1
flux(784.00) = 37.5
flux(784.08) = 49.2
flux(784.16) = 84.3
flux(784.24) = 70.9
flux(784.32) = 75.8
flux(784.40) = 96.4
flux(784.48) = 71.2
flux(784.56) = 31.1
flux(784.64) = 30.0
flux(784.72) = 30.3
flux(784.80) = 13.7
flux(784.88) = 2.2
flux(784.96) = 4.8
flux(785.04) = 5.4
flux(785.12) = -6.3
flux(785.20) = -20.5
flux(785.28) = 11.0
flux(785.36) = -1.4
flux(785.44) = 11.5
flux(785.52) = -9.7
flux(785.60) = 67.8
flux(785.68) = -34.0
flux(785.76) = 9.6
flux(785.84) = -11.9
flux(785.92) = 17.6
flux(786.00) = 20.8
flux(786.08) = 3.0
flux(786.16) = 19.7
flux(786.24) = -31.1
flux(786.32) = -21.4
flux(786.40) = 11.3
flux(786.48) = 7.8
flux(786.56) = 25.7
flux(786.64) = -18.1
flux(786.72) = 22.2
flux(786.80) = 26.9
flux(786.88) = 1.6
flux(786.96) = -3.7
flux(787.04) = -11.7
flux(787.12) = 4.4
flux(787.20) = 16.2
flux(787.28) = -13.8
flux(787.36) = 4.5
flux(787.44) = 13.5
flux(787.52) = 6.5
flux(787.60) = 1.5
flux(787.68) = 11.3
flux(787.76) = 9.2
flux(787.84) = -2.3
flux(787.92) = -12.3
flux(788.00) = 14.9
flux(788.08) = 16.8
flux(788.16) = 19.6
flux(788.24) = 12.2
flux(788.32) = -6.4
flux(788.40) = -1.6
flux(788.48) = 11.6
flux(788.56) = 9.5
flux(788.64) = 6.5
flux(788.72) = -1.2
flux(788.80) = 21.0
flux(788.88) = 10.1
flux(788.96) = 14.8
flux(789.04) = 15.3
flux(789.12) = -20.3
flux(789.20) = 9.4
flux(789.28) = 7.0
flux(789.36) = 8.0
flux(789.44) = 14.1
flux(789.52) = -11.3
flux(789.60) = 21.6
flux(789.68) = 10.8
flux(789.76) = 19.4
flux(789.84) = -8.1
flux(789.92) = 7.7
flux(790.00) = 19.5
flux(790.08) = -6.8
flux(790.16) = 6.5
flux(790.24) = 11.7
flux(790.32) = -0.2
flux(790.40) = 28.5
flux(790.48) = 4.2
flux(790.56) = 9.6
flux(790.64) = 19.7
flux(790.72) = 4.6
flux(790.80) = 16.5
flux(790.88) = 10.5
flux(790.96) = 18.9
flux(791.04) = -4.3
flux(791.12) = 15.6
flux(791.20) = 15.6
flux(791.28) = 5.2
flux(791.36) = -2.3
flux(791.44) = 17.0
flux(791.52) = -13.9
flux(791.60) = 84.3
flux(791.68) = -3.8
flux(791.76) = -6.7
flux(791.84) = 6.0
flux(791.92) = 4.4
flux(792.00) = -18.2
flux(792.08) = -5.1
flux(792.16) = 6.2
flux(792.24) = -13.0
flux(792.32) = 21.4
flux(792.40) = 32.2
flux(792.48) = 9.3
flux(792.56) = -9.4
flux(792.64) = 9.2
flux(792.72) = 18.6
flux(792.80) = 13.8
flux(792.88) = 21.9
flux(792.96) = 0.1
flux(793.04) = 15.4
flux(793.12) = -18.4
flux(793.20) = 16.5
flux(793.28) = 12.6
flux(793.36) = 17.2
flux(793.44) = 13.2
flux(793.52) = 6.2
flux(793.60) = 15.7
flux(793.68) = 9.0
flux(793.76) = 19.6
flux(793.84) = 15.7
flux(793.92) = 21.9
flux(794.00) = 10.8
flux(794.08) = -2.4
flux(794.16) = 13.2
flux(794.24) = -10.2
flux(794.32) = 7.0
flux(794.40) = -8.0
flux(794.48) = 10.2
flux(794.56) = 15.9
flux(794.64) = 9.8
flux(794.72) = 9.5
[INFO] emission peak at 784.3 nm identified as [O II] 3727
